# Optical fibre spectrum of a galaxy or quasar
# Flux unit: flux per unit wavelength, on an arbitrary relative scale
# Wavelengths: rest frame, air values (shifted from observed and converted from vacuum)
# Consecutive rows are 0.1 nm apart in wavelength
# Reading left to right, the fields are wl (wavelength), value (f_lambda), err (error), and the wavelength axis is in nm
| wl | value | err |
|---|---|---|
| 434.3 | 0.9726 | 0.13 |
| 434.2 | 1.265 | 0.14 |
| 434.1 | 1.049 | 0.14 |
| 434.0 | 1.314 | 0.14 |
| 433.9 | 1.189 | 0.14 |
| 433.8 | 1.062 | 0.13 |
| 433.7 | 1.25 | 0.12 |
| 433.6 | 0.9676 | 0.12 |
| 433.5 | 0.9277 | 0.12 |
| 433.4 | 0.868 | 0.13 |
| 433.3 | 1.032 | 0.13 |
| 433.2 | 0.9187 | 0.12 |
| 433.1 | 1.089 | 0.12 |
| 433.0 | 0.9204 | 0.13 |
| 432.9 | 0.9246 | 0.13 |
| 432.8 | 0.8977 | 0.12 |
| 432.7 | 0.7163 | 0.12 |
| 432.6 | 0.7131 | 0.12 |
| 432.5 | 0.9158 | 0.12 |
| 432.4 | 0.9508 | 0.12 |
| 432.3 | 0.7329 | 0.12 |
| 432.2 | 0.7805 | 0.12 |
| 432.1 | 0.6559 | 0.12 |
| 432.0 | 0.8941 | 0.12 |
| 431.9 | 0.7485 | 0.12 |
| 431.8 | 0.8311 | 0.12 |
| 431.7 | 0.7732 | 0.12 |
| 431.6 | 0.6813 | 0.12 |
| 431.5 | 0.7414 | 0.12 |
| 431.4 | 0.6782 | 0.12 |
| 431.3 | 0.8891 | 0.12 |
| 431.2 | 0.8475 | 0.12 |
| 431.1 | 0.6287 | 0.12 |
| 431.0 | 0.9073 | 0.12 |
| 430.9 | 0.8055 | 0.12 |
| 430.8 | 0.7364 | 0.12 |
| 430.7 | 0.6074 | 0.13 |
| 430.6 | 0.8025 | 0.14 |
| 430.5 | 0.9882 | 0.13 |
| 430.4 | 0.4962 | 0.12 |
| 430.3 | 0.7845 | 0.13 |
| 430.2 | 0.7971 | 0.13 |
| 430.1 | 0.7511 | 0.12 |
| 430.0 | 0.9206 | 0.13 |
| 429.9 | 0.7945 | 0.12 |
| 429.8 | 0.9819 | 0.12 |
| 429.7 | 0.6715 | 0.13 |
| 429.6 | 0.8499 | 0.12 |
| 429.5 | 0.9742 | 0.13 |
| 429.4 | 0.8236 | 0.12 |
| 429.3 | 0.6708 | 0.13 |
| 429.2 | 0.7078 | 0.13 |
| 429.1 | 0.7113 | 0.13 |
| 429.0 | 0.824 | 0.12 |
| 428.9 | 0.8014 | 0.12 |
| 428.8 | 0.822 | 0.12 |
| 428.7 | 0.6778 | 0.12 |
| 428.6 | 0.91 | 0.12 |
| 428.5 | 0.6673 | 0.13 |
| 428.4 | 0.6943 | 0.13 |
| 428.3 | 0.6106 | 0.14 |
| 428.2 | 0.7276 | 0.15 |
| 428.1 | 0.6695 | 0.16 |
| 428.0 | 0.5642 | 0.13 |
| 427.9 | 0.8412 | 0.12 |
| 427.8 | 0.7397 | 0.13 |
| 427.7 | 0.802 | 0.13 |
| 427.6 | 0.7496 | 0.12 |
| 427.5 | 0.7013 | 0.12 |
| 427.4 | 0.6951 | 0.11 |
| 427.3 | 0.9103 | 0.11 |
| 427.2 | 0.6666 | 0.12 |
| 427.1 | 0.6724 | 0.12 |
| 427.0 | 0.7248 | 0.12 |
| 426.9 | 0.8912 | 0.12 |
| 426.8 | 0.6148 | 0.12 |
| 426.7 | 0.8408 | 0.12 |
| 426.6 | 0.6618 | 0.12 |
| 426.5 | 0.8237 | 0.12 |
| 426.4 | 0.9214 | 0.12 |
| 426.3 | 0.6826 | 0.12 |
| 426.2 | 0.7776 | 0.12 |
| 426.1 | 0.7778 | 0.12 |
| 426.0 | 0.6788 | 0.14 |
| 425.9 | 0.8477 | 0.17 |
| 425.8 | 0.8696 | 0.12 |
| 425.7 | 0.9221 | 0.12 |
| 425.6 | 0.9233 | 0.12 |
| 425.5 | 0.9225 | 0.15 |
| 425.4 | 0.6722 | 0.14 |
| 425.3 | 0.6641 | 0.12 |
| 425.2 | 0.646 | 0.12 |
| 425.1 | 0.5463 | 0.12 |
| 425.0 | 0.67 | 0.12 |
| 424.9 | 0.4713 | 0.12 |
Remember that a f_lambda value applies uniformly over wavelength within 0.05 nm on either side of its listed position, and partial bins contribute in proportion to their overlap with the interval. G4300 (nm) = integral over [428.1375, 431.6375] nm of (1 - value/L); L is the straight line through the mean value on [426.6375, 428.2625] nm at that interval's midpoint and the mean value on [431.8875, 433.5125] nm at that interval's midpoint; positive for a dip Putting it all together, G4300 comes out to 0.11 nm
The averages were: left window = 0.737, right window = 0.865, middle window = 0.771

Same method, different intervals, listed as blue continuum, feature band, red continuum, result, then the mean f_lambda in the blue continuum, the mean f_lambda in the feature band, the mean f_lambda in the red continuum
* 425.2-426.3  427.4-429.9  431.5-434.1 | 0.249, 0.793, 0.758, 0.91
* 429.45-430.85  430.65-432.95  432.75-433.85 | 0.286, 0.797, 0.785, 0.987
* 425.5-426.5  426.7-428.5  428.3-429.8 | 0.170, 0.827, 0.724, 0.773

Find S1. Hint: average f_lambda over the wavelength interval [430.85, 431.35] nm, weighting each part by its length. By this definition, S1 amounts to 0.816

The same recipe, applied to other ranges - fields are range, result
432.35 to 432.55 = 0.933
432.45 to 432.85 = 0.811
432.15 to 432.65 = 0.819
